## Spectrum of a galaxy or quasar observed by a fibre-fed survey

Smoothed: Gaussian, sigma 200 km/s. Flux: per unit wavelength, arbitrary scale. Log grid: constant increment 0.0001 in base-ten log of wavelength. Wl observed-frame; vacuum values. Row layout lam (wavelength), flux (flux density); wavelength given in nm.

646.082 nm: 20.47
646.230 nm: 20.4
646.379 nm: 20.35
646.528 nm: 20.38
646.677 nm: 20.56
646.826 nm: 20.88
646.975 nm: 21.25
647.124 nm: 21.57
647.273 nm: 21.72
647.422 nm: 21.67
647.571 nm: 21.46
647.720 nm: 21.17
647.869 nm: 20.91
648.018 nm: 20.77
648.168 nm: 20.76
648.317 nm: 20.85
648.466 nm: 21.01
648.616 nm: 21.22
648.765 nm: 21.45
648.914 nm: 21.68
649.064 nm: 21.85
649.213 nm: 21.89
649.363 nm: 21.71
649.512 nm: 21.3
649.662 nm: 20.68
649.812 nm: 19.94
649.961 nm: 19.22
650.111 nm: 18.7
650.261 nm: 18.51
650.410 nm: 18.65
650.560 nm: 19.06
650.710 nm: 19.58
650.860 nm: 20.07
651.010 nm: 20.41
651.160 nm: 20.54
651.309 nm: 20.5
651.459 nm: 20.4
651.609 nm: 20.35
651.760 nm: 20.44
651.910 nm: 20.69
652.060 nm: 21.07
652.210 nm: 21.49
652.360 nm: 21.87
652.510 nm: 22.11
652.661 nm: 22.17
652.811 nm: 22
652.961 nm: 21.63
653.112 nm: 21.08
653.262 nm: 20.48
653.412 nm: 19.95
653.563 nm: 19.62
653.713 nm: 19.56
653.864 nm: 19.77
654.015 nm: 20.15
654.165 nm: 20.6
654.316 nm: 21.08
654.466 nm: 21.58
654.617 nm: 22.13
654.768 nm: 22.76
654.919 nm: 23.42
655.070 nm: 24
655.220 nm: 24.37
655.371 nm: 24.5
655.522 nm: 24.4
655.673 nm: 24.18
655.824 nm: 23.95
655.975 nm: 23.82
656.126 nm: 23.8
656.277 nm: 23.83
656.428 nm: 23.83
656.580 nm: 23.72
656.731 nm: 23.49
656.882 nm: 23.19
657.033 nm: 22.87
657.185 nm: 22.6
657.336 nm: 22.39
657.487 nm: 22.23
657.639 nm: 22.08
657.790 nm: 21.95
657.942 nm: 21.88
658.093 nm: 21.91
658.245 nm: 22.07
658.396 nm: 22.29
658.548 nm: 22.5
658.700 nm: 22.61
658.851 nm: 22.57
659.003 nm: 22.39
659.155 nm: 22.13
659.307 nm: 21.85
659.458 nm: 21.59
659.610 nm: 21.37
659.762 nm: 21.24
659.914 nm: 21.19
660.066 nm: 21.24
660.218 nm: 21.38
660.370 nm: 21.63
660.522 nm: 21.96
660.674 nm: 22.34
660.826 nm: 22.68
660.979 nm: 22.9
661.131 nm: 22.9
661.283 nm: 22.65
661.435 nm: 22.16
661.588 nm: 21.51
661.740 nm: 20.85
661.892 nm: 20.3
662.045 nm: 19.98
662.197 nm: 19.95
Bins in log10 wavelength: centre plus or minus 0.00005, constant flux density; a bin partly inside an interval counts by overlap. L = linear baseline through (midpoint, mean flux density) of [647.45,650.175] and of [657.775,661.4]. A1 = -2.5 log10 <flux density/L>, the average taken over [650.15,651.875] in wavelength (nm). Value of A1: 0.07 mag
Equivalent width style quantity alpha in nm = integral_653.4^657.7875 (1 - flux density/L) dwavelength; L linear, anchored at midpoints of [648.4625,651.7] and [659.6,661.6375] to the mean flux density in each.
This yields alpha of -0.28 nm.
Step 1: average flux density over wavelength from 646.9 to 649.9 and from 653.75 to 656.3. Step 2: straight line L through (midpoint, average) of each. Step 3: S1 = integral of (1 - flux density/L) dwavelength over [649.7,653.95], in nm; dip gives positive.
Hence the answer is 0.32 nm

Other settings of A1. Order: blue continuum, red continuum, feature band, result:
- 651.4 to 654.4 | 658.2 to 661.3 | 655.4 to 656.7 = -0.12 mag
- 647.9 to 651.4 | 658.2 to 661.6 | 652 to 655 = -0.01 mag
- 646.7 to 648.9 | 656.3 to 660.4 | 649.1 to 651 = 0.07 mag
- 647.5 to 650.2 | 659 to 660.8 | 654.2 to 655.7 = -0.09 mag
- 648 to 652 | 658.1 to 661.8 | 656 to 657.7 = -0.08 mag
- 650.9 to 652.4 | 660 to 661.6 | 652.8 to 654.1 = 0.03 mag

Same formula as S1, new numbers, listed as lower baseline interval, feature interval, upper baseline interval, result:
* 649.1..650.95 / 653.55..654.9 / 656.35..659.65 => 0.02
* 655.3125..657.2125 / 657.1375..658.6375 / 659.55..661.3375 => 0.06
